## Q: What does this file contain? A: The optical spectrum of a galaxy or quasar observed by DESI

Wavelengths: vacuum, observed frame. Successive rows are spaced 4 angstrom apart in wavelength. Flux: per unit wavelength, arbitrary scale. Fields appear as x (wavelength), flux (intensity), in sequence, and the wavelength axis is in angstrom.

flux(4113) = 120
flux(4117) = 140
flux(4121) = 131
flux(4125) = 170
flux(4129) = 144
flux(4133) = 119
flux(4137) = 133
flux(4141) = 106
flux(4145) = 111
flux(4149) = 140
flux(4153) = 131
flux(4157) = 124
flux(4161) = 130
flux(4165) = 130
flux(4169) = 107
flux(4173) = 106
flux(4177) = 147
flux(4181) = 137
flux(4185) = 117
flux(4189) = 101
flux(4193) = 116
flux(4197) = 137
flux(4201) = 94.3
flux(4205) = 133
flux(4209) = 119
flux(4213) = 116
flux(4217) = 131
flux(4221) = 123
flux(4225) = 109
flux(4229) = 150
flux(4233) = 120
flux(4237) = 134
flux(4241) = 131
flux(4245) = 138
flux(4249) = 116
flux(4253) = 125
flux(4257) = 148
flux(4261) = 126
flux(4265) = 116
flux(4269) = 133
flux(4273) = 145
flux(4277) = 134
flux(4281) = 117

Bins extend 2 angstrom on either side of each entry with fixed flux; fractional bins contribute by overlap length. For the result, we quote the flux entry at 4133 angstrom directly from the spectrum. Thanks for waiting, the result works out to 119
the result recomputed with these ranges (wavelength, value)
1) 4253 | 125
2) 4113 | 120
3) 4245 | 138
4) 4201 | 94.3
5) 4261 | 126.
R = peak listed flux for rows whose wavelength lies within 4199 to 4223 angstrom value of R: 133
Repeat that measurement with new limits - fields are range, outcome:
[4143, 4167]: 140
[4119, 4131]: 170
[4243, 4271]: 148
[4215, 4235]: 150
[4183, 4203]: 137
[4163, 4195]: 147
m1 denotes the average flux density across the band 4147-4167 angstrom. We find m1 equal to 131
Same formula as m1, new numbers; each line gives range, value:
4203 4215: 123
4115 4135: 141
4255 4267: 130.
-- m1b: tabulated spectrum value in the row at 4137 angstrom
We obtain 133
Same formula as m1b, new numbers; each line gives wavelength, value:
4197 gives 137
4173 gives 106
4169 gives 107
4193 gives 116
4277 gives 134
